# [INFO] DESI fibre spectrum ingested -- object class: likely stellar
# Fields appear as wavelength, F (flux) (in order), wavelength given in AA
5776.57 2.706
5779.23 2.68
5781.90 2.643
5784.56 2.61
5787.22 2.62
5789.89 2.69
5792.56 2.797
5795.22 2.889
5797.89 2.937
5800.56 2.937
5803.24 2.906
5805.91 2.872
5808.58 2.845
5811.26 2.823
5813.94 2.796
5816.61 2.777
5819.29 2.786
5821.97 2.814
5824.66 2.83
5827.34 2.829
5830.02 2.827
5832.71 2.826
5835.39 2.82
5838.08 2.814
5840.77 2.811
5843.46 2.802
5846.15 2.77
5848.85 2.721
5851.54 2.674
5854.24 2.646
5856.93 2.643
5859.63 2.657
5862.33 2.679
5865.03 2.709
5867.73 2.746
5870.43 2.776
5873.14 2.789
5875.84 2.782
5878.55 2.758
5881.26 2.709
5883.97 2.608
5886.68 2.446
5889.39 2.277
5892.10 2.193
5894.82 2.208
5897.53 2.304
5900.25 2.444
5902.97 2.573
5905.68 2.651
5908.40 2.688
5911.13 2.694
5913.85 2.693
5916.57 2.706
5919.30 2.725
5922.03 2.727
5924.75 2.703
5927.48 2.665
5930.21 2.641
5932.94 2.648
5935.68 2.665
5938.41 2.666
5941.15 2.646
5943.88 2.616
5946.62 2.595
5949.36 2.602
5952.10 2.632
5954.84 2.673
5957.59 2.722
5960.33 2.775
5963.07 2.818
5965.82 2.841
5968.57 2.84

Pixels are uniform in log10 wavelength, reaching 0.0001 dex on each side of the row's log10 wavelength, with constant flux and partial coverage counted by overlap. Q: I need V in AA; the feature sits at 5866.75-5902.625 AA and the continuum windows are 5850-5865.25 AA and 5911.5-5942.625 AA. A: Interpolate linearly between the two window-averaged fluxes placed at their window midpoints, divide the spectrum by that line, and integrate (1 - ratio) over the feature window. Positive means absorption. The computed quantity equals 1.8 AA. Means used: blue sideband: 2.67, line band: 2.54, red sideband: 2.68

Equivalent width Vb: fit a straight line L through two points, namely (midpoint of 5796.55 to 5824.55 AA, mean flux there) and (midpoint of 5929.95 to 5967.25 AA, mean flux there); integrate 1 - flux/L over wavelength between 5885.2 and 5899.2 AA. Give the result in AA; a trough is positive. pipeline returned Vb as 2.3 AA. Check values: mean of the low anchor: 2.85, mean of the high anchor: 2.68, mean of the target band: 2.29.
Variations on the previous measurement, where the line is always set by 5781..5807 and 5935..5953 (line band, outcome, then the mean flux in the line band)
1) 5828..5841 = -0.3 AA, 2.82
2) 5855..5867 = 0.2 AA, 2.68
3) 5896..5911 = 0.7 AA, 2.54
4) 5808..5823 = -0.2 AA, 2.8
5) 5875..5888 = 0.2 AA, 2.66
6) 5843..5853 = 0.0 AA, 2.73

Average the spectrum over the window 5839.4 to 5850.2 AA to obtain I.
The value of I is 2.78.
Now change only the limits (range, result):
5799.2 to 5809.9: 2.89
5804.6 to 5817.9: 2.82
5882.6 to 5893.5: 2.38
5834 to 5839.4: 2.82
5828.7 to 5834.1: 2.83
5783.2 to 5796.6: 2.72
